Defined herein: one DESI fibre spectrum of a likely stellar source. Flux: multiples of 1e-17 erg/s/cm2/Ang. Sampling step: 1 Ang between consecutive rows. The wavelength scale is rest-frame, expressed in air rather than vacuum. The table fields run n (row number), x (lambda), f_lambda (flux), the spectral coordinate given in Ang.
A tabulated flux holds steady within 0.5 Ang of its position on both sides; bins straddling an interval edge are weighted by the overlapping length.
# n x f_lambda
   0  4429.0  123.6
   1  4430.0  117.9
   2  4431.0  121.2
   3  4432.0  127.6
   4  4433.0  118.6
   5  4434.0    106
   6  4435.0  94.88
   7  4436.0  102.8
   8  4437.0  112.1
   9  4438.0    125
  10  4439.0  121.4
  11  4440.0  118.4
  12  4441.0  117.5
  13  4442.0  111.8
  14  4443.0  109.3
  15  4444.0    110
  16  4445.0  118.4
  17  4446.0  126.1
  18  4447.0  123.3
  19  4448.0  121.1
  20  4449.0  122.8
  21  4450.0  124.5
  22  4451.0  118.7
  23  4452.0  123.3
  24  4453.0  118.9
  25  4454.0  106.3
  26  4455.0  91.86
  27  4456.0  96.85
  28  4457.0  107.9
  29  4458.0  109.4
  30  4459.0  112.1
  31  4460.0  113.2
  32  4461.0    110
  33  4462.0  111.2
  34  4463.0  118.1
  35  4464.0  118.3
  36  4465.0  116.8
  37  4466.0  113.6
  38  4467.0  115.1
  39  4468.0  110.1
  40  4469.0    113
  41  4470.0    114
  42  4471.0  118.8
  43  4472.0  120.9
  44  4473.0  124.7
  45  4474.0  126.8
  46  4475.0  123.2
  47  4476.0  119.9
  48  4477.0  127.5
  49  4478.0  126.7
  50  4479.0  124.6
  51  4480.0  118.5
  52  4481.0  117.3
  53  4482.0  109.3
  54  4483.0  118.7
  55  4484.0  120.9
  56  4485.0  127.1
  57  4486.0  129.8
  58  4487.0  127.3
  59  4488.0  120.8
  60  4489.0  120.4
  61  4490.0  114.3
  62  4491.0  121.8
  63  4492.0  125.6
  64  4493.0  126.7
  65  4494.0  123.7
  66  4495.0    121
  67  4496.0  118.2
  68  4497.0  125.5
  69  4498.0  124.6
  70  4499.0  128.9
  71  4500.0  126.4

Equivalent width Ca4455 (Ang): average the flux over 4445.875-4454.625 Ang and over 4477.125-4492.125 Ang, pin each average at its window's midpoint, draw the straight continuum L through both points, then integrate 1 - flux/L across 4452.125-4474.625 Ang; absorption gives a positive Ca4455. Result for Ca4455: 1.4 Ang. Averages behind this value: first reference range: 120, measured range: 113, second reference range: 122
